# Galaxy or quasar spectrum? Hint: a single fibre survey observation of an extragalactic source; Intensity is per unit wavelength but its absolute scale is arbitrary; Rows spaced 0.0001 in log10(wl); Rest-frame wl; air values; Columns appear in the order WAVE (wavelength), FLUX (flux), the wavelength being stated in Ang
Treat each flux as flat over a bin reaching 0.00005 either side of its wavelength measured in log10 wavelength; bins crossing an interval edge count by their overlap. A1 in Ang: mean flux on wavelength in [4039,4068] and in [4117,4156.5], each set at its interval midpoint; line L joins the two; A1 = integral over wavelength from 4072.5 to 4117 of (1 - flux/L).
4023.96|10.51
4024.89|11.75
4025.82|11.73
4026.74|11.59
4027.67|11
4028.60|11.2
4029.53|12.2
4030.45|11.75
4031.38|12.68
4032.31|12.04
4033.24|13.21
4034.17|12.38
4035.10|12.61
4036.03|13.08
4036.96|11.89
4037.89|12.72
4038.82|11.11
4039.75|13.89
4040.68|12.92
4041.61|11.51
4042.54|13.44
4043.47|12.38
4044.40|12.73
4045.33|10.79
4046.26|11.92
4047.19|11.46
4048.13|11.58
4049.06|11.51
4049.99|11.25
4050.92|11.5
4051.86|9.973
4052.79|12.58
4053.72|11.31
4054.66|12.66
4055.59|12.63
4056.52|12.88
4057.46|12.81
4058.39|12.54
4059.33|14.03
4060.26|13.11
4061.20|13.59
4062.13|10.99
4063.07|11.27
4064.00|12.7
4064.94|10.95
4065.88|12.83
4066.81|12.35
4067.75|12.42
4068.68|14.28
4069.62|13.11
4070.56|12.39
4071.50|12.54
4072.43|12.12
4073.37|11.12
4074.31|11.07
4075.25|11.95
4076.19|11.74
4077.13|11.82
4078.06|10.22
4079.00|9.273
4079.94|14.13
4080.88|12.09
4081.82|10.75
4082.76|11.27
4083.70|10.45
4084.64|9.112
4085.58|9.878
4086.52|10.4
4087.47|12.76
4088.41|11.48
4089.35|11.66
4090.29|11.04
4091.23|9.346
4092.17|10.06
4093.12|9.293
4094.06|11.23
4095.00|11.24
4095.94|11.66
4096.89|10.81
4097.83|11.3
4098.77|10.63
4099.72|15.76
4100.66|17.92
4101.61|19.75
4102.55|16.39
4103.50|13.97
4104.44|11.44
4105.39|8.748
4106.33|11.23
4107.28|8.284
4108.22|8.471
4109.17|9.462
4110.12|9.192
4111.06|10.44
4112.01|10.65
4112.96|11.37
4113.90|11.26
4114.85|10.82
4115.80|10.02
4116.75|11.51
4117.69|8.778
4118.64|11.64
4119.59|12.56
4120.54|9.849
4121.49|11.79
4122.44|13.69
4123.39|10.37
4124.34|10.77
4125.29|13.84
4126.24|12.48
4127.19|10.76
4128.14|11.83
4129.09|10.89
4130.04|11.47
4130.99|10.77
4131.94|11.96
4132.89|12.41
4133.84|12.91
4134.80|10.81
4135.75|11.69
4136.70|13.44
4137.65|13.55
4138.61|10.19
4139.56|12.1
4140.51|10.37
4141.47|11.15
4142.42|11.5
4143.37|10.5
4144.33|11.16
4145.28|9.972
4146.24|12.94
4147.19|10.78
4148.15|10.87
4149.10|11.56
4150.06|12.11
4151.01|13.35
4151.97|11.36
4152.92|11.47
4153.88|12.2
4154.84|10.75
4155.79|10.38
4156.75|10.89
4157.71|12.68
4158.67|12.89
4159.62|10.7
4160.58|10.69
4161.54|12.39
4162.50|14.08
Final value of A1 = 1.8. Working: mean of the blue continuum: 12.2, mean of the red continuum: 11.5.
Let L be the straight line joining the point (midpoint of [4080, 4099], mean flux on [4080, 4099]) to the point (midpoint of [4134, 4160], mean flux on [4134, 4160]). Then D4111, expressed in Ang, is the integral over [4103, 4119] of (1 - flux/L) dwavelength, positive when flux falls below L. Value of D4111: 1.02 Ang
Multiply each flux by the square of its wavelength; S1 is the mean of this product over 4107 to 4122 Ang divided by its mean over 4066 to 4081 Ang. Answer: 0.88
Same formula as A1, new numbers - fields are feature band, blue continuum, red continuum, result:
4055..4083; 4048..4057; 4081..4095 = -2.21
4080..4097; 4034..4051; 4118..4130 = 1.41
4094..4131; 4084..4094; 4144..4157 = -2.64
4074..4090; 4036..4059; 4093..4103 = 2.24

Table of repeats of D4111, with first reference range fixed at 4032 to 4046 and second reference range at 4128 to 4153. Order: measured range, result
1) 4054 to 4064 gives -0.3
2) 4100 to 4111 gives -0.3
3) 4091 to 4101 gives 0.2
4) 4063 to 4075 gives -0.1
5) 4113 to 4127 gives 0.5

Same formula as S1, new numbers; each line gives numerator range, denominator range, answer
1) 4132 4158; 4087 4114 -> 1.02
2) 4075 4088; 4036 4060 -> 0.93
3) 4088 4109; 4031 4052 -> 1.01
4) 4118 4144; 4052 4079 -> 0.99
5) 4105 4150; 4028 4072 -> 0.94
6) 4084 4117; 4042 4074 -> 0.95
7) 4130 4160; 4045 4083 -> 1.01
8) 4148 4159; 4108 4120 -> 1.14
